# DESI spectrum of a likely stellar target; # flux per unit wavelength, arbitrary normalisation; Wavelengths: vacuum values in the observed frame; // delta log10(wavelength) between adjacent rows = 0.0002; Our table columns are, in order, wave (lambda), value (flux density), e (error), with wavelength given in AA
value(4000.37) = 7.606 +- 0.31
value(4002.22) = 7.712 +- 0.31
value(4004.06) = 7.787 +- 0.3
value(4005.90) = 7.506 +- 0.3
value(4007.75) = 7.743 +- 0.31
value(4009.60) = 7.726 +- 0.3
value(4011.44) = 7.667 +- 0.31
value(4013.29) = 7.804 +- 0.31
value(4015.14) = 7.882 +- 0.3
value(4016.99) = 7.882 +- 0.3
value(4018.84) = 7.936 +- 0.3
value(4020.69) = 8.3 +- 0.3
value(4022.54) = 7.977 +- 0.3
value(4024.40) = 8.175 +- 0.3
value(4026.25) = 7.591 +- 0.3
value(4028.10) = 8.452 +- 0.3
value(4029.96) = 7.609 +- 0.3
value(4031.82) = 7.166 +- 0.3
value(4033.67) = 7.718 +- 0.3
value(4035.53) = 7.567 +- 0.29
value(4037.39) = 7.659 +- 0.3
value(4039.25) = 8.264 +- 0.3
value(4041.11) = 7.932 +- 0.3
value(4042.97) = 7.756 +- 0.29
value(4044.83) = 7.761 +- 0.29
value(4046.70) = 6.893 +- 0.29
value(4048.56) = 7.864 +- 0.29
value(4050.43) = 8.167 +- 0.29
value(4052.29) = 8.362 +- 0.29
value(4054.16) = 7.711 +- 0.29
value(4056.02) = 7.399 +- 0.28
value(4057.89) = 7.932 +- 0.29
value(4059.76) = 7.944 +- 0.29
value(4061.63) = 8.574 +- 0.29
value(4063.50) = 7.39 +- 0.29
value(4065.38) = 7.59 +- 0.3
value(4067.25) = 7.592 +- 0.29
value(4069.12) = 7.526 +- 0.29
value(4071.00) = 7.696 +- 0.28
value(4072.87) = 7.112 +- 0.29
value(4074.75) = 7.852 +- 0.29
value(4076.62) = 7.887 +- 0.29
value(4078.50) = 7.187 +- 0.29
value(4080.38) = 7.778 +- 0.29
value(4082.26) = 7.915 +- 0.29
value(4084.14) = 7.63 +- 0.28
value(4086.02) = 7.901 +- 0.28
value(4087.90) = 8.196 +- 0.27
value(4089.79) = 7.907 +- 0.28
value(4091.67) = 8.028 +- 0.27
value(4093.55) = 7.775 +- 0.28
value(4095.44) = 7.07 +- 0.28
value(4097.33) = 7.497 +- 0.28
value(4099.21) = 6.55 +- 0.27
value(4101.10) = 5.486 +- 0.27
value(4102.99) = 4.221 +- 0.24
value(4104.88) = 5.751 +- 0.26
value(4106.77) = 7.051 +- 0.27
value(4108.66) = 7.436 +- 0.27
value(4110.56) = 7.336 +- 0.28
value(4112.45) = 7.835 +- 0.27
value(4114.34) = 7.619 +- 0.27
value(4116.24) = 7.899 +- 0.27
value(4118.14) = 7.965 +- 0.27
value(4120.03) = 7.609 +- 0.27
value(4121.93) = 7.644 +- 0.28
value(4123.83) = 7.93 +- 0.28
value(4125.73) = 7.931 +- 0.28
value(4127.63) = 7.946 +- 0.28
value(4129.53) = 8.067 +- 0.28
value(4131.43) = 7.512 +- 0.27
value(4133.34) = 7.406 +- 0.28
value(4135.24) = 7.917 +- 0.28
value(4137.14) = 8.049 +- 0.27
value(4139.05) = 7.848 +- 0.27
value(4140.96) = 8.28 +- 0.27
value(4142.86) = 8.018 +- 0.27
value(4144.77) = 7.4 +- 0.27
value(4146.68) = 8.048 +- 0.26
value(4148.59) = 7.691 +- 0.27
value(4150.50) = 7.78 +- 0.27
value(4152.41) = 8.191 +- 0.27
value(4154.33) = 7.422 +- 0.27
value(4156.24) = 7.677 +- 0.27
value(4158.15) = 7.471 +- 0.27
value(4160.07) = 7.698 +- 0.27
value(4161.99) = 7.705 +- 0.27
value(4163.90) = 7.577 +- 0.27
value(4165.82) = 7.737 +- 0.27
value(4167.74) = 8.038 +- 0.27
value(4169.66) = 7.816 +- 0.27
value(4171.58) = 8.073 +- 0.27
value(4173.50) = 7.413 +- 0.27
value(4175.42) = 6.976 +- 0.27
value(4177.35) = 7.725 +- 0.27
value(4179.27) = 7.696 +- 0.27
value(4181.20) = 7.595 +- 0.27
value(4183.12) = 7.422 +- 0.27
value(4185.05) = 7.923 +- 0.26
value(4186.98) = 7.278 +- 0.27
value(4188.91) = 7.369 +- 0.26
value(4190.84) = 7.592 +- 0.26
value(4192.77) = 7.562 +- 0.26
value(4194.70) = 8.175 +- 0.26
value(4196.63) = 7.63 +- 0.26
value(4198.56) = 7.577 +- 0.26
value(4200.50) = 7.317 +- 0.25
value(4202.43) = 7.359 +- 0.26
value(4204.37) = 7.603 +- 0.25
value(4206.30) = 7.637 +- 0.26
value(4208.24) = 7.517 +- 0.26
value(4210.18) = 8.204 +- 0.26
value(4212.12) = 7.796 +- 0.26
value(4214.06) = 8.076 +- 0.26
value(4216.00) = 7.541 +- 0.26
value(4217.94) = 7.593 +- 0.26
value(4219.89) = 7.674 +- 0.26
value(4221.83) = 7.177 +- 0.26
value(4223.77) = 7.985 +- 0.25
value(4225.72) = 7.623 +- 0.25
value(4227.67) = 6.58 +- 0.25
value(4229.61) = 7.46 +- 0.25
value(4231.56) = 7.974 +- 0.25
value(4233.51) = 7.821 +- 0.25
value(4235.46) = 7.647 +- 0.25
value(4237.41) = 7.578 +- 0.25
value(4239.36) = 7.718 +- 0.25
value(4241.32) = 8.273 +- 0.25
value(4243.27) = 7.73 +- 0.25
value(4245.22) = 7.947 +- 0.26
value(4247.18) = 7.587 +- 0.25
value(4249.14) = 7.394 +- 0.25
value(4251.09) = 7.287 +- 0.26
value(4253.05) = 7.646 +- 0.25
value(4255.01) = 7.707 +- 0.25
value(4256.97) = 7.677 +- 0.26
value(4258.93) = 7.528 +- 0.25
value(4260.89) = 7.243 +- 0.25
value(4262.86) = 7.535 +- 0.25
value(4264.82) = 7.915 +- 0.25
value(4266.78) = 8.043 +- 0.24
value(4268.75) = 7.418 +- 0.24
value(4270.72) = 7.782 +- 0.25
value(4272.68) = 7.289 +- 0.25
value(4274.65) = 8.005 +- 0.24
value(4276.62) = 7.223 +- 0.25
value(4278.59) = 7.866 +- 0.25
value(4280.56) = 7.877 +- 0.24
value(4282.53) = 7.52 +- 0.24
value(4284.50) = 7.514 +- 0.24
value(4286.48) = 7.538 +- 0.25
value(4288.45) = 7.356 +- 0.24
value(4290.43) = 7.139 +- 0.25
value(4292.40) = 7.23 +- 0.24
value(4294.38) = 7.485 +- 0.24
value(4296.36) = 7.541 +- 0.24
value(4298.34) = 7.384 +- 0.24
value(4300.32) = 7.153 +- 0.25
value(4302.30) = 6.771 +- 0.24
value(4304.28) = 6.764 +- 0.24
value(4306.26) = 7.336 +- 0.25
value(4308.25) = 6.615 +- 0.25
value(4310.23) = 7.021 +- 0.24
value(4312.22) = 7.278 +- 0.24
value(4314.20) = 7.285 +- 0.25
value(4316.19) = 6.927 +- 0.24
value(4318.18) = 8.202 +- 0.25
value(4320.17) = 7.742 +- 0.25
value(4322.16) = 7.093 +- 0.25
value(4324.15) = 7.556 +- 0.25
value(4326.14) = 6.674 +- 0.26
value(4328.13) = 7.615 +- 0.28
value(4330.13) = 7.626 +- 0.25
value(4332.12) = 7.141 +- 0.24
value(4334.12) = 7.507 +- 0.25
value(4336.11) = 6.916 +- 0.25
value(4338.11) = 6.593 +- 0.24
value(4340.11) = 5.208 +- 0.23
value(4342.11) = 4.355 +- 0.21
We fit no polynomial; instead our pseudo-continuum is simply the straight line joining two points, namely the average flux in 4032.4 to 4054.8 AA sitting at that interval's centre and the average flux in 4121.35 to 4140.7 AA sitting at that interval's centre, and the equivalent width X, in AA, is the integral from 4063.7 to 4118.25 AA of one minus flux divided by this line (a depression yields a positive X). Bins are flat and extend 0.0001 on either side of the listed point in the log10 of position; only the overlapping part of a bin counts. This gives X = 3.3 AA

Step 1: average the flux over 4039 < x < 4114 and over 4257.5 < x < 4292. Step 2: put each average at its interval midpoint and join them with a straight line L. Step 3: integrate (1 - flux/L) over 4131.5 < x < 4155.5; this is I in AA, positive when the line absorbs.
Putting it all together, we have -1.0 AA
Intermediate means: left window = 7.49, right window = 7.57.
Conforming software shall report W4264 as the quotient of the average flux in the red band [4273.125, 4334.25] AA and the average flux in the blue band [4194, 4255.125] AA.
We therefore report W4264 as 1.0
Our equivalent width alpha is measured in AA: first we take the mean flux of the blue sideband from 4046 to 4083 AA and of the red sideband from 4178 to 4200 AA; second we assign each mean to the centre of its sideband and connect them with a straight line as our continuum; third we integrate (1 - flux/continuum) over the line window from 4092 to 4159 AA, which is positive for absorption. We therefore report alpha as 1.7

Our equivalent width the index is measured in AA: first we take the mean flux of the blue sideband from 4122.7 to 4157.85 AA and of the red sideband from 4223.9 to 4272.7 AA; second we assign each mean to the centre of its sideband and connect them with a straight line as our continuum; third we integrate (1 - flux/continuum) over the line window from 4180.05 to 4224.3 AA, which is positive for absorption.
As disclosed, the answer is 0.5 AA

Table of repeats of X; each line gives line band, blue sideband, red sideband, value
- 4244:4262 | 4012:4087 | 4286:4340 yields -0.5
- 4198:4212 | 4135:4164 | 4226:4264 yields 0.1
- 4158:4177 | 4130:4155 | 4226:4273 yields 0.3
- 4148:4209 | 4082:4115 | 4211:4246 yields -1.3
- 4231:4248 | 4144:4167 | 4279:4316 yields -0.8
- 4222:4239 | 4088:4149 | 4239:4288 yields 0.1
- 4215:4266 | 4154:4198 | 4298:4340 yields -1.3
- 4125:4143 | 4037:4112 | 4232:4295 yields -0.9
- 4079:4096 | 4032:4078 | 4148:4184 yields -0.2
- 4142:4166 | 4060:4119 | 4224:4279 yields -0.7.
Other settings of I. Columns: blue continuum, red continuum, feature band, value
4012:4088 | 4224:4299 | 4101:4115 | 1.98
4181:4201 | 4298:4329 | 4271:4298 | -0.78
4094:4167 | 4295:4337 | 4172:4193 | -0.28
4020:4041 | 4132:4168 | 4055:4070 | 0.18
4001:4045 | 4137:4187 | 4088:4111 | 2.62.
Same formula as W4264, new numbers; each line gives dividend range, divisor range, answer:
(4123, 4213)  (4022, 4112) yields 1.02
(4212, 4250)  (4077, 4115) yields 1.06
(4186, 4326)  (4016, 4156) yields 0.98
